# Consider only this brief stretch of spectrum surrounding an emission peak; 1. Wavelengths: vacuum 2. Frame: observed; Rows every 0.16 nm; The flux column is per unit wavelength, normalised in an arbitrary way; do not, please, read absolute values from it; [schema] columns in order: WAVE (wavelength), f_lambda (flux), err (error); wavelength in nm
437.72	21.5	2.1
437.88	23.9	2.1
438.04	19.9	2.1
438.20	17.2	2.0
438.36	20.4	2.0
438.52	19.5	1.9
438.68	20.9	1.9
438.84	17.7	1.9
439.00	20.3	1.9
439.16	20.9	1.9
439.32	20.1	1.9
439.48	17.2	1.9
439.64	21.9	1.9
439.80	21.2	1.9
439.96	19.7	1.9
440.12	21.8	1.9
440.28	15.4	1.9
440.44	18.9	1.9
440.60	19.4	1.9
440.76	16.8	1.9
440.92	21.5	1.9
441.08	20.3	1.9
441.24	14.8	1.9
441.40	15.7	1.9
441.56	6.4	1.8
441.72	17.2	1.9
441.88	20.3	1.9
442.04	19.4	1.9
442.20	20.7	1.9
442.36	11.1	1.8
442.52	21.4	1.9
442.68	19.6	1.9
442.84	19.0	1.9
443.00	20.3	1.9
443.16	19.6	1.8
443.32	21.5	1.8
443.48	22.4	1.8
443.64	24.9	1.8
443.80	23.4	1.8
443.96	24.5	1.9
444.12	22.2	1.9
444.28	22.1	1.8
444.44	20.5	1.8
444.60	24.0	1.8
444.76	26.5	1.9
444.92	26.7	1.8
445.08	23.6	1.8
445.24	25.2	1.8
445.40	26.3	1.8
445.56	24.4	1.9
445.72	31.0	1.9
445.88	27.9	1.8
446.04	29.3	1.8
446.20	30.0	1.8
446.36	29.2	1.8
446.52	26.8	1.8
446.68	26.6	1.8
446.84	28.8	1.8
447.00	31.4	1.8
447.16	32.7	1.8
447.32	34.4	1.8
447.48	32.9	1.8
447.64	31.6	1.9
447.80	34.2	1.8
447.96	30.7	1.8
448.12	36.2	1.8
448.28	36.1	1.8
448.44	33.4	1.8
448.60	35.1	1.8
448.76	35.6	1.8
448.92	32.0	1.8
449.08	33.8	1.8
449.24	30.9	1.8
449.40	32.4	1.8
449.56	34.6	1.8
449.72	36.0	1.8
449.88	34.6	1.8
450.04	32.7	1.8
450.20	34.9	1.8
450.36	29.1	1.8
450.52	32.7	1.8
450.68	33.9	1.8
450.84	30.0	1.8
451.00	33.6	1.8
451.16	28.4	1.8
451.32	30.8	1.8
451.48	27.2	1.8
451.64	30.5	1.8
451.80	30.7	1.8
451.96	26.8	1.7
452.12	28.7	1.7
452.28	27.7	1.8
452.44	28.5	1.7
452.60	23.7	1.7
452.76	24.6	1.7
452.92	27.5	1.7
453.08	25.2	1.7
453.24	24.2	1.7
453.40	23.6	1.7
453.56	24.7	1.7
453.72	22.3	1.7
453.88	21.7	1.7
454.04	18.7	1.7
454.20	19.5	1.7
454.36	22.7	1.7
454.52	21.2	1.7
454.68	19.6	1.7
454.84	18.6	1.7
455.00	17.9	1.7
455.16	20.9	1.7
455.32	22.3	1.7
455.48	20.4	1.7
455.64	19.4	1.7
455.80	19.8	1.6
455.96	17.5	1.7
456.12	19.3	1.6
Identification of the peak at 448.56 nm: C IV 1549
